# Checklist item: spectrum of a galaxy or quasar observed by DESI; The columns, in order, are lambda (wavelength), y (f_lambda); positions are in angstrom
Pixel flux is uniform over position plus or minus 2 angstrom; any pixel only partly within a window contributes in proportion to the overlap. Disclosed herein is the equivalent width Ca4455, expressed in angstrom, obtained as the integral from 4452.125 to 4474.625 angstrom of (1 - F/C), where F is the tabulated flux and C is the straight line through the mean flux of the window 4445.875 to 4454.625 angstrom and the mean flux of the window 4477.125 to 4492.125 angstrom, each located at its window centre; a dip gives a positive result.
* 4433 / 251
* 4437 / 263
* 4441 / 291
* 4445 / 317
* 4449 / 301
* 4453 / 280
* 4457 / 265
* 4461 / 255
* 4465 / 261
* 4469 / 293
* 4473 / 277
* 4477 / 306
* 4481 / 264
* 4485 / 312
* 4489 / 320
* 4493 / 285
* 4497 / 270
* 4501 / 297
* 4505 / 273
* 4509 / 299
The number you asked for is 1.9 angstrom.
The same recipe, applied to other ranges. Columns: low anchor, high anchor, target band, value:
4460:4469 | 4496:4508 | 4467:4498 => -2.0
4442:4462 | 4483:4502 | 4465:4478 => 0.2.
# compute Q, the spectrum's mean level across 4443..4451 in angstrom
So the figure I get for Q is 309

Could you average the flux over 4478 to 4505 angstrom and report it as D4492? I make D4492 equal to 291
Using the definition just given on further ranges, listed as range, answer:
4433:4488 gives 283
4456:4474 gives 270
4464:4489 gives 289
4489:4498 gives 288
